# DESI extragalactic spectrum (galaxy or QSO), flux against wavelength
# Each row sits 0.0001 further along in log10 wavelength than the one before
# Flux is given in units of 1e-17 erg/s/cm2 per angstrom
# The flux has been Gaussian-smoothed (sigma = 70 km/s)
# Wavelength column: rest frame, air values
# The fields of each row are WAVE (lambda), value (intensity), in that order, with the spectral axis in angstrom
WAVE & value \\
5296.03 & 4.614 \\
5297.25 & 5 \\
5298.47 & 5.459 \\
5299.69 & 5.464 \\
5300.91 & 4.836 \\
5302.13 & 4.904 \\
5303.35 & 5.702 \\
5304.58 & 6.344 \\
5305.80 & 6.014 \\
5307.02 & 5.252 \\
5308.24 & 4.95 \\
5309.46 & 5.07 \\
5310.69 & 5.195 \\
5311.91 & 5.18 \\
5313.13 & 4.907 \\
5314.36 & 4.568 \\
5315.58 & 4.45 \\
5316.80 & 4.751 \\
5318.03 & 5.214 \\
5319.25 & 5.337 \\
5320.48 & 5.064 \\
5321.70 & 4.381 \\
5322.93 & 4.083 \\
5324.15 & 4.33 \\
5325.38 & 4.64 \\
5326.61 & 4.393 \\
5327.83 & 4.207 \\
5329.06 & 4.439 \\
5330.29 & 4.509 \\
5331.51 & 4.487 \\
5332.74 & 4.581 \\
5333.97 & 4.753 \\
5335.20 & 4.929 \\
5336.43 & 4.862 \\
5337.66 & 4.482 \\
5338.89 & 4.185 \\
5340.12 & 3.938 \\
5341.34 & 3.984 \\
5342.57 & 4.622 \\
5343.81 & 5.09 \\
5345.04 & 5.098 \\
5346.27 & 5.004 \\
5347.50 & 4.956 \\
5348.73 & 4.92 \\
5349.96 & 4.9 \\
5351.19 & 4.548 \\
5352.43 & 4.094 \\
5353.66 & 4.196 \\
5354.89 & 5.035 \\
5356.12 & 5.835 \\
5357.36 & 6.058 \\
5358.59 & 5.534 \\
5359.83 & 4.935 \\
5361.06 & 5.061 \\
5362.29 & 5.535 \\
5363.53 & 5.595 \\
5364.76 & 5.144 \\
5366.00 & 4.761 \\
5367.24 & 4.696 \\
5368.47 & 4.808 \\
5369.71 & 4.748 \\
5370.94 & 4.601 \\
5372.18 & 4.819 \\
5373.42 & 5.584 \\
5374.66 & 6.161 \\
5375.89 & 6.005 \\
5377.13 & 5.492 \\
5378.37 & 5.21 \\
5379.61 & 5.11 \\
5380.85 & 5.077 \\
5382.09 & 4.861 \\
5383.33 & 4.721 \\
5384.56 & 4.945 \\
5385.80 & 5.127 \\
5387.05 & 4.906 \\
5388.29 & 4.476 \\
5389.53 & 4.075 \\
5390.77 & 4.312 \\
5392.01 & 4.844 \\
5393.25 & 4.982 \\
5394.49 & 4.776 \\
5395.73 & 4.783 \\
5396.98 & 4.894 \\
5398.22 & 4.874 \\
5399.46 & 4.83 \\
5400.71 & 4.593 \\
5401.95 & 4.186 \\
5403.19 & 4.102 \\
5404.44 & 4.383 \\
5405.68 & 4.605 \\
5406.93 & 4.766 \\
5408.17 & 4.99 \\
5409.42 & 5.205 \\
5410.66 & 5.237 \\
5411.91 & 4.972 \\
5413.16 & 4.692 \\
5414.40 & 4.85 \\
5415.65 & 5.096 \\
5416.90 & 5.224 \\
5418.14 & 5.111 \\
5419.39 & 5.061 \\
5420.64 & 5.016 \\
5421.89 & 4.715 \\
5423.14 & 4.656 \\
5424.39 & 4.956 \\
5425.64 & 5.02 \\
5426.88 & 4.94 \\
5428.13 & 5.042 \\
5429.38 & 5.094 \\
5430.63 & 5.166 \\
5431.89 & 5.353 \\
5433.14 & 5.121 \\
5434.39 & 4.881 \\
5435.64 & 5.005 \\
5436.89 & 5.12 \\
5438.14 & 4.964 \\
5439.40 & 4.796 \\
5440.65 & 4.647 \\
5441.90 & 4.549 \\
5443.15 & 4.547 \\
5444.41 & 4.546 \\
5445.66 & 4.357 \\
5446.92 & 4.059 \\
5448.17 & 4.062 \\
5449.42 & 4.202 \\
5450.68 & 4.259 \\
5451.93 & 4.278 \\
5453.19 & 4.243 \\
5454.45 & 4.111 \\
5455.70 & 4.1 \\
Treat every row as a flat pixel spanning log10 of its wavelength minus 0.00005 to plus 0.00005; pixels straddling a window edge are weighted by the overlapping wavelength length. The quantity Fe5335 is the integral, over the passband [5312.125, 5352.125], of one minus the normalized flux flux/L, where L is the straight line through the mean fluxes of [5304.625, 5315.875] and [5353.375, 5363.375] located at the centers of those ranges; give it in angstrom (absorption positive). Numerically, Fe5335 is 4.46 angstrom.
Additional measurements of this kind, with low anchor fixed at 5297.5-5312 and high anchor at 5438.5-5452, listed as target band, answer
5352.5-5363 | -0.5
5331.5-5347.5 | 1.5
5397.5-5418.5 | -0.7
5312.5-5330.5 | 2.1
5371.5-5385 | -1.1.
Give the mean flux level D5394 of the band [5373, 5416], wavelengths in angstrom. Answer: 4.9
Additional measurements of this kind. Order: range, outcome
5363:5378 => 5.2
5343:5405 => 4.94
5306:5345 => 4.69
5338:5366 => 4.91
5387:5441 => 4.85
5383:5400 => 4.76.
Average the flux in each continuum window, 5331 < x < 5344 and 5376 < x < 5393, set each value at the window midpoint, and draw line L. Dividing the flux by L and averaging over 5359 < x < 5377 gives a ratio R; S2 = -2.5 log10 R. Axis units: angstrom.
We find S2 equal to -0.09 mag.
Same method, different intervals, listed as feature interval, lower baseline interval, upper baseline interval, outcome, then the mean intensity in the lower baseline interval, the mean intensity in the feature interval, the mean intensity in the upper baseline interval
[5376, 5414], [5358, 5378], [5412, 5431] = 0.061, 5.22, 4.82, 4.97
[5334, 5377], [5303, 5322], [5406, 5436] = 0.027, 5.15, 4.97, 5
